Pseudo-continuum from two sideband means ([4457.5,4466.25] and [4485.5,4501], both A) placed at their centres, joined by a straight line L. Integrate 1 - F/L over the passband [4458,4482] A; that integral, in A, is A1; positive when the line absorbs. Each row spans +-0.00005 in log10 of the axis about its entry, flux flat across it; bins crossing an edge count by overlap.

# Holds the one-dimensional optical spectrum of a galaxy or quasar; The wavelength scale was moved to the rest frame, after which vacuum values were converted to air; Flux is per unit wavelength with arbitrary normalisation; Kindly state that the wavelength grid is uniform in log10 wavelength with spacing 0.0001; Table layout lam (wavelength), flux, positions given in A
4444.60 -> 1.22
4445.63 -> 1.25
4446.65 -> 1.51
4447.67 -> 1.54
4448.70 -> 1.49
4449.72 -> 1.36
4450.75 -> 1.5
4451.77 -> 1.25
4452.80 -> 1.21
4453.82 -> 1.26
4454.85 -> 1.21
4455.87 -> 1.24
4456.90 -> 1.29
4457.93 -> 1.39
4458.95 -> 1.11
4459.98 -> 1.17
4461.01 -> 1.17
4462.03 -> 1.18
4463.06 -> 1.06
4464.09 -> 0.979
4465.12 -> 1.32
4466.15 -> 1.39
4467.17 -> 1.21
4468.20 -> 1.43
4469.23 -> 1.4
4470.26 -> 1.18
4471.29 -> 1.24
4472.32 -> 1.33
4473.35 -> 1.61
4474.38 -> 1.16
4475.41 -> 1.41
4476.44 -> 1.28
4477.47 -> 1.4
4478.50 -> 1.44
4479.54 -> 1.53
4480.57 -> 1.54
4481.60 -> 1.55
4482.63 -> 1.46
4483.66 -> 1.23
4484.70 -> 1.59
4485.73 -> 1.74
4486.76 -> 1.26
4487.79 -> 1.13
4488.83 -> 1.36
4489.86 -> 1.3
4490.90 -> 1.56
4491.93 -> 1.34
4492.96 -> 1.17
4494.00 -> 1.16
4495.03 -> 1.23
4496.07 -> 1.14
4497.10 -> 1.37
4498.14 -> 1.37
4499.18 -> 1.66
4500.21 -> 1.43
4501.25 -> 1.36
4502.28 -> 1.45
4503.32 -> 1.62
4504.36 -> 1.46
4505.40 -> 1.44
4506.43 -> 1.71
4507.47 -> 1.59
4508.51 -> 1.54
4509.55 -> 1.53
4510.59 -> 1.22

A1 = -1.6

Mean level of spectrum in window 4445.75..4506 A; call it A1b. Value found 1.35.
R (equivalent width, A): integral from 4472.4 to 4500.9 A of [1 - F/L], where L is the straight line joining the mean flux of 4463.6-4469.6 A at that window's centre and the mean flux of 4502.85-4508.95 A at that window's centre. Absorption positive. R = 0.8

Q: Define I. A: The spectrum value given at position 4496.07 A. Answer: 1.14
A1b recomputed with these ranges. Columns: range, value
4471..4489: 1.41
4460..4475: 1.26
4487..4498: 1.28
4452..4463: 1.22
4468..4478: 1.34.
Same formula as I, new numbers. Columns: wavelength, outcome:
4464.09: 0.979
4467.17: 1.21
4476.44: 1.28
